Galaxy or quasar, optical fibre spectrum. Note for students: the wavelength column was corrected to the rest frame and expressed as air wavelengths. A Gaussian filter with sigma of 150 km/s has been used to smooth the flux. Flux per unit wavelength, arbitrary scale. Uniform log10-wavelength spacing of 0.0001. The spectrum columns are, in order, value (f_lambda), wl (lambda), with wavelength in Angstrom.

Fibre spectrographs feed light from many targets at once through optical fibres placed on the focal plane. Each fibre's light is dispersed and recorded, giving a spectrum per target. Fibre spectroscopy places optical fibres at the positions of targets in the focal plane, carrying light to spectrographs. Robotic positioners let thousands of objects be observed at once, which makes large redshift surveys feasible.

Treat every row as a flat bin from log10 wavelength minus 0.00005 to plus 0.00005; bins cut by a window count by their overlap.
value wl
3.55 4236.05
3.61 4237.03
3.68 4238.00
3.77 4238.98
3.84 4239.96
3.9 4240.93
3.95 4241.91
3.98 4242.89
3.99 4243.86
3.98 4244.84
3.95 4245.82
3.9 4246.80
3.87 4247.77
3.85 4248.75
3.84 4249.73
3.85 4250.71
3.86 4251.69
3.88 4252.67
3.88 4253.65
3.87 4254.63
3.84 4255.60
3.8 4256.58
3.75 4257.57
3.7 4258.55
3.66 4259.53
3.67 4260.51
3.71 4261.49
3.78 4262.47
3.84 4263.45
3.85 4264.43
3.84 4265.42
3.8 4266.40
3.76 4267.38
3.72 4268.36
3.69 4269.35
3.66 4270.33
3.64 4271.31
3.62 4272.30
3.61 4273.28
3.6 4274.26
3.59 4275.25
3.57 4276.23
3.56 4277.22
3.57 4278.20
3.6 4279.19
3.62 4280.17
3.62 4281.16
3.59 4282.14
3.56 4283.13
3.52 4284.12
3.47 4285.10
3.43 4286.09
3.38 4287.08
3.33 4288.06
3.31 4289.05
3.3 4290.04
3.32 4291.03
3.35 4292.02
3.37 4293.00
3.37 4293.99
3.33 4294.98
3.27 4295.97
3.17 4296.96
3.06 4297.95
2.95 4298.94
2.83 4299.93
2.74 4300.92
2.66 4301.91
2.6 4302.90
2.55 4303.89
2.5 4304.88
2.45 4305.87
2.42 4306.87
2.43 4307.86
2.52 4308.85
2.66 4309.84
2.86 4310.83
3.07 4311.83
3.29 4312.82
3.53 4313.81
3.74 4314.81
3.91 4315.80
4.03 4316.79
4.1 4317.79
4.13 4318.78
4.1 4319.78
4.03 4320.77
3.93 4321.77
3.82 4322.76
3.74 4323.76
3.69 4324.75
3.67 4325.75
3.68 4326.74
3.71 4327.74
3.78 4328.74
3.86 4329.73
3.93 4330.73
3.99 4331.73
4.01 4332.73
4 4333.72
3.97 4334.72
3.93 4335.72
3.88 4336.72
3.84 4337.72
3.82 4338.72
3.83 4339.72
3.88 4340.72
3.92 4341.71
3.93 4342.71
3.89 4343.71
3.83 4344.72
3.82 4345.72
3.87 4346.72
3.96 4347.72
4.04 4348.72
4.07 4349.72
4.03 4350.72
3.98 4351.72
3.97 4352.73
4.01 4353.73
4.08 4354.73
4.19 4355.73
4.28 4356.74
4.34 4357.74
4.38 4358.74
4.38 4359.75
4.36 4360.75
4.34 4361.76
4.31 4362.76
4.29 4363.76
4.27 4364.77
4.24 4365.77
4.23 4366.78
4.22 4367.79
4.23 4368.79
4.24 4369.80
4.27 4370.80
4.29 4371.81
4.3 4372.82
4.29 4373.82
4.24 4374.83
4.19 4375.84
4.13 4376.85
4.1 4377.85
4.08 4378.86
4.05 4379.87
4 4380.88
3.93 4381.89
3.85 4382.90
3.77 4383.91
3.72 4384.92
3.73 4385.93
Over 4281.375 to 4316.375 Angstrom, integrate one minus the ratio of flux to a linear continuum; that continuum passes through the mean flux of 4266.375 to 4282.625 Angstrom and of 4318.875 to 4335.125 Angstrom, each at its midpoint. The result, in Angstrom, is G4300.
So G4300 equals 5.9 Angstrom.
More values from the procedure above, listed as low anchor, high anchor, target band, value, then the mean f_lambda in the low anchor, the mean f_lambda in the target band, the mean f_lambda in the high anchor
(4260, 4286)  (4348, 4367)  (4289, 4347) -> 6.93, 3.65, 3.48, 4.2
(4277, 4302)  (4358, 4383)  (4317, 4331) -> -0.64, 3.33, 3.87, 4.21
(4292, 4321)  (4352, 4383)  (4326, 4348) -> -1.20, 3.16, 3.88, 4.2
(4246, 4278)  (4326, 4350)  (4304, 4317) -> 2.86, 3.75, 3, 3.89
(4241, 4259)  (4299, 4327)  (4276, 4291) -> 0.27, 3.87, 3.49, 3.27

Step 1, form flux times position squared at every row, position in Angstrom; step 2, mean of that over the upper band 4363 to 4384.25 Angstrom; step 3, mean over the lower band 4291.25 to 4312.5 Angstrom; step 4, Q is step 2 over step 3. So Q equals 1.50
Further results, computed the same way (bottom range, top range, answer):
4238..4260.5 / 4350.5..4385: 1.14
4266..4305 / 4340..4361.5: 1.25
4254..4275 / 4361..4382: 1.18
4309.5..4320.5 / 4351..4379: 1.20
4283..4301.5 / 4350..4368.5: 1.34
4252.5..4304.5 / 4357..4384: 1.26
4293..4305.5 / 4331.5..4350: 1.36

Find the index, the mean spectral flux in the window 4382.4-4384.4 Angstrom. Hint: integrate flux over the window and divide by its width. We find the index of 3.81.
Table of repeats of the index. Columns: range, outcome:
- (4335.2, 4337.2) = 3.9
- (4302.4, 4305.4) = 2.55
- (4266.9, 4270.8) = 3.71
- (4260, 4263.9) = 3.75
